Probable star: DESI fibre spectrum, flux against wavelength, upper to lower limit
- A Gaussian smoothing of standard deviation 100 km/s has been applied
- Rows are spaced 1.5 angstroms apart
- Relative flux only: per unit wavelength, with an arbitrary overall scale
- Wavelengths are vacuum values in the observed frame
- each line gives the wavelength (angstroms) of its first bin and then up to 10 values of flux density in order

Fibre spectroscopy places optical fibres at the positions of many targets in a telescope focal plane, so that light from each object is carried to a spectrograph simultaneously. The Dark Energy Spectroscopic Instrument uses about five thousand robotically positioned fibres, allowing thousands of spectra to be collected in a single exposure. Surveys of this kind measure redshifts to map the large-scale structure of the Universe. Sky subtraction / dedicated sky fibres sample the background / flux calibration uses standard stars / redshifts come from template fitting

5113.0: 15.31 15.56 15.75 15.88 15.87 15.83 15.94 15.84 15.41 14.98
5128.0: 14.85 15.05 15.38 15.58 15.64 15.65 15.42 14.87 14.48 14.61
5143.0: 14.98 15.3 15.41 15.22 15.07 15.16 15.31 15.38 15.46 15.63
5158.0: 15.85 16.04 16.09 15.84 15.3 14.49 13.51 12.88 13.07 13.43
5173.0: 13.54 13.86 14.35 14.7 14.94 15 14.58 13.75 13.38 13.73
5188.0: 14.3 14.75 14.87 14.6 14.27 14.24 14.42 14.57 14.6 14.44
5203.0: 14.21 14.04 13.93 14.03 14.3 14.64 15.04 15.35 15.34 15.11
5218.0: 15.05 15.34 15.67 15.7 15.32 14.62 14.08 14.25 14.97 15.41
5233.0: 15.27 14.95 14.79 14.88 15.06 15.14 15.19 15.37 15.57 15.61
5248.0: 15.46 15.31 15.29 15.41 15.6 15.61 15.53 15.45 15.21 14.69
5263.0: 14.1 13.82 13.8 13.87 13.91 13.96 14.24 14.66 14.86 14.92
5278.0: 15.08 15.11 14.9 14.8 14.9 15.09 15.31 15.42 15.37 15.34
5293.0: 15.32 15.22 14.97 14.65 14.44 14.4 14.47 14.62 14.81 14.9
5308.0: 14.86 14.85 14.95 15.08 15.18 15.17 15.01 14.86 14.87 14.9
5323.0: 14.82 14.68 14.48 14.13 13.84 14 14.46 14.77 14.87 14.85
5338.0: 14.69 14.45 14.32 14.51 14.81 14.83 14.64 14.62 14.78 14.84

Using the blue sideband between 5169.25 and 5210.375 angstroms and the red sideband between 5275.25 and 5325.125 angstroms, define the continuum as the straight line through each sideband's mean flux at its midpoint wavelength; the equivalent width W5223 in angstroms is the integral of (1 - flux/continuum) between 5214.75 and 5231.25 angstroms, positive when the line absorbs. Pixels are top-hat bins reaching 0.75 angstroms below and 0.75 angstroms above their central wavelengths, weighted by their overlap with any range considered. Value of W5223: -0.7 angstroms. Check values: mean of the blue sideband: 14.2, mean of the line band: 15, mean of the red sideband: 14.9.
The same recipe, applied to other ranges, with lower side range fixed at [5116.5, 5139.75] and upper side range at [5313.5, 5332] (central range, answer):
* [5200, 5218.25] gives 0.6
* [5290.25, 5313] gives -0.2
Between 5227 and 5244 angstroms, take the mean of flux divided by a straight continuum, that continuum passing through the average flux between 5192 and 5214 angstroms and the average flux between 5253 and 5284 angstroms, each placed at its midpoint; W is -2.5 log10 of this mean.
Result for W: -0.03 mag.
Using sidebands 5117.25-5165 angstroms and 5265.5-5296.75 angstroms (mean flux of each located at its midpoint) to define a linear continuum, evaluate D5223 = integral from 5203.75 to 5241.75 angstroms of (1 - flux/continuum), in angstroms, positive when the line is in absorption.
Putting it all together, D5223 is 0.4 angstroms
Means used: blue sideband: 15.4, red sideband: 14.8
